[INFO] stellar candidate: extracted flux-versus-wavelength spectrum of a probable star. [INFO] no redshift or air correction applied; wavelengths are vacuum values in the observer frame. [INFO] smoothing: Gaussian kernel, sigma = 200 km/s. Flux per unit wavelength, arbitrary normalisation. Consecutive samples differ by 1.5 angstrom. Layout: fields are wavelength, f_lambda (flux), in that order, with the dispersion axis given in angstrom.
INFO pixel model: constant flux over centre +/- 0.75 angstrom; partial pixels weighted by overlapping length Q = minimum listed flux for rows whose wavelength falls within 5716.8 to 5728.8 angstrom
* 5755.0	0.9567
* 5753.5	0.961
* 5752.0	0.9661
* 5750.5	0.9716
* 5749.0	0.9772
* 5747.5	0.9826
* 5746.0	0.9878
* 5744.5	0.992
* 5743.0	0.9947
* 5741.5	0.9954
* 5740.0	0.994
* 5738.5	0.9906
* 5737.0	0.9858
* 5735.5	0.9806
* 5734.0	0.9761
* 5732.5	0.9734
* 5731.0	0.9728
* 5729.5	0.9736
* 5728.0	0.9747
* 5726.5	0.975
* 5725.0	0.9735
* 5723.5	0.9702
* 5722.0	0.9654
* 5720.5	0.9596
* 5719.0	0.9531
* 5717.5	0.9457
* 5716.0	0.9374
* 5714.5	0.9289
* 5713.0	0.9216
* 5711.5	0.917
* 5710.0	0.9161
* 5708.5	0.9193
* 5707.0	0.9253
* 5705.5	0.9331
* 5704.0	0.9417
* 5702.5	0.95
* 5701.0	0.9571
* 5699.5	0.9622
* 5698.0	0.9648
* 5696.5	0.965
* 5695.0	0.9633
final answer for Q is 0.9457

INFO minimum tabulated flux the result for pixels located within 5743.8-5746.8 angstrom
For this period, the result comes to 0.9878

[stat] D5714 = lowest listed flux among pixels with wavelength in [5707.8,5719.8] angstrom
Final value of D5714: 0.9161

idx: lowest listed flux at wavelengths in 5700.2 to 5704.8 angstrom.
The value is 0.9417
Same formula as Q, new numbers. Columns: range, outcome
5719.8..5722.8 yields 0.9596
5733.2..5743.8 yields 0.9761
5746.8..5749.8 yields 0.9772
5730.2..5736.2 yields 0.9728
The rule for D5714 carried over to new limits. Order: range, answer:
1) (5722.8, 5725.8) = 0.9702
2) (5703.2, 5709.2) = 0.9193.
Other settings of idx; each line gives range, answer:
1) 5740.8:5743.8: 0.9947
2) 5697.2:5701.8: 0.9571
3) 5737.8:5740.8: 0.9906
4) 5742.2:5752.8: 0.9661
